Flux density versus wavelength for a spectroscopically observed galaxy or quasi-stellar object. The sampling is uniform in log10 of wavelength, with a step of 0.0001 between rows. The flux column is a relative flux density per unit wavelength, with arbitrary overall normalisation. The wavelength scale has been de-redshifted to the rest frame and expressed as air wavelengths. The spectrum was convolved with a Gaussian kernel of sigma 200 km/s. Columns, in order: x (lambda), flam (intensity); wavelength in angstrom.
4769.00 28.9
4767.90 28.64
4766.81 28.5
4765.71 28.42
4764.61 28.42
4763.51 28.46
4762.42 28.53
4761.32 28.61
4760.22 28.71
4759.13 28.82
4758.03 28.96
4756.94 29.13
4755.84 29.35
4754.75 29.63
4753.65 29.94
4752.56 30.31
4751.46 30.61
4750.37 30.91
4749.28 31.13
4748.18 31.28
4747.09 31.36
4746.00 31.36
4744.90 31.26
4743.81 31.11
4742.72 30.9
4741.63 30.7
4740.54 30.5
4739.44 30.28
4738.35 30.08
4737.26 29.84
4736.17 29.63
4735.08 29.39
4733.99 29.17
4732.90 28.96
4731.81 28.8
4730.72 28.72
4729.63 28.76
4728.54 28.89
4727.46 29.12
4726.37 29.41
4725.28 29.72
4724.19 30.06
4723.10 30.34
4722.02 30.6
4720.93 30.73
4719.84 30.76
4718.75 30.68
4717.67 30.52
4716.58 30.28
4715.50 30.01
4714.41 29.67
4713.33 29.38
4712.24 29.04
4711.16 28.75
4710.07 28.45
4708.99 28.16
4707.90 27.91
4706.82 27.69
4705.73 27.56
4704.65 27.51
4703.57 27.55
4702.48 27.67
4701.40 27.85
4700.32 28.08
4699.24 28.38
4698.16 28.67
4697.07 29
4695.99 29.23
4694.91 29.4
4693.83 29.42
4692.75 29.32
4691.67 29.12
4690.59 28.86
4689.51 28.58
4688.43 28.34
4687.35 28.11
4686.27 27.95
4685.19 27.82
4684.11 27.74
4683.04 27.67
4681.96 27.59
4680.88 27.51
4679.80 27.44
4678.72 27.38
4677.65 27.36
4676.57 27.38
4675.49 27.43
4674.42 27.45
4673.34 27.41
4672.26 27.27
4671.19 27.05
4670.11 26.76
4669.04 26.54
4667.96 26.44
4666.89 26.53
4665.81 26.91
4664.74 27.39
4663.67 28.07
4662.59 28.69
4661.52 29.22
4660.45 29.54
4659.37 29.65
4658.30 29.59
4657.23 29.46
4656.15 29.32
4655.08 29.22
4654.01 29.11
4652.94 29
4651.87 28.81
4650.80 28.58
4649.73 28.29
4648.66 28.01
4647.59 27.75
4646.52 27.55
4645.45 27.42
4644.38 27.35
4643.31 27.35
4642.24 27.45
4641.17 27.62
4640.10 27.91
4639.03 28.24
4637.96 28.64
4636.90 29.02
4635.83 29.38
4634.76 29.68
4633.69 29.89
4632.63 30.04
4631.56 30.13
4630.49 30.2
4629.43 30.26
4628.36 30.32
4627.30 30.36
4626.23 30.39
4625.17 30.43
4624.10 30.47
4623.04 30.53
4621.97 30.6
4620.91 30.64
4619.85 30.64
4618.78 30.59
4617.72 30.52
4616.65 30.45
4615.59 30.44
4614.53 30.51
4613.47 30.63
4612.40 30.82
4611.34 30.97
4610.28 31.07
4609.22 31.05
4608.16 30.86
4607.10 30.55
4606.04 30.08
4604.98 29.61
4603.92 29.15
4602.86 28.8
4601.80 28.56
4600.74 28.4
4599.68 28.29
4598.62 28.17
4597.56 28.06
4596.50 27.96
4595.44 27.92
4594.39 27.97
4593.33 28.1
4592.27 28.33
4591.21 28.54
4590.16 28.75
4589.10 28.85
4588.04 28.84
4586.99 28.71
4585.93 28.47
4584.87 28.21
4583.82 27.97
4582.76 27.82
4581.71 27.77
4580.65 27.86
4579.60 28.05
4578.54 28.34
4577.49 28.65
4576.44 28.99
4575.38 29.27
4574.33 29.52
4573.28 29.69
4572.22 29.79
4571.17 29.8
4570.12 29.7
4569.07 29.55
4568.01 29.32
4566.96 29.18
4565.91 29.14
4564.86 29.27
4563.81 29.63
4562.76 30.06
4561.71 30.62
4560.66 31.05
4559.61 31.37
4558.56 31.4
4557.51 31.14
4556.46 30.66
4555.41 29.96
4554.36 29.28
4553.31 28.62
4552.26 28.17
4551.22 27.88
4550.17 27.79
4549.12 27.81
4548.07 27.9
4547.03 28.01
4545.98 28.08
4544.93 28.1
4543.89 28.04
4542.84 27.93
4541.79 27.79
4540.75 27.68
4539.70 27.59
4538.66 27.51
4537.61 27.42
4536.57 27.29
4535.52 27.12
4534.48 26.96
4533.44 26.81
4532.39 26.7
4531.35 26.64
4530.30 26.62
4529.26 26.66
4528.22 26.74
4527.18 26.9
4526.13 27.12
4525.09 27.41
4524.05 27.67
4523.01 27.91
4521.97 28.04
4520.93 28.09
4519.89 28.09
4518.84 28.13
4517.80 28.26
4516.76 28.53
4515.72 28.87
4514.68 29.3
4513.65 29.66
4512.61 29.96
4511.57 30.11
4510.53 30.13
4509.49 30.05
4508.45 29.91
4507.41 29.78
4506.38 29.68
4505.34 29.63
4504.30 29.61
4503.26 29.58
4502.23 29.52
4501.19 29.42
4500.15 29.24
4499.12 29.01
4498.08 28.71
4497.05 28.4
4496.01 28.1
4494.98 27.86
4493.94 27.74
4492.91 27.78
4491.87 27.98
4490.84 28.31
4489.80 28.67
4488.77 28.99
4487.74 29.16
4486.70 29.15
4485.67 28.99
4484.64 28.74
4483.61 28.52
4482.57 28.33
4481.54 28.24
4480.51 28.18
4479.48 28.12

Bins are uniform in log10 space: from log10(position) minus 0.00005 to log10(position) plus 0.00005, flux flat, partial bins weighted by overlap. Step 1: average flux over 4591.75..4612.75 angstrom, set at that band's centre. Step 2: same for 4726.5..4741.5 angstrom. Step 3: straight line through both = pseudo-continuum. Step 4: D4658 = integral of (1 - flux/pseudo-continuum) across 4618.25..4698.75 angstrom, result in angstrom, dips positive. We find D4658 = 1.9 angstrom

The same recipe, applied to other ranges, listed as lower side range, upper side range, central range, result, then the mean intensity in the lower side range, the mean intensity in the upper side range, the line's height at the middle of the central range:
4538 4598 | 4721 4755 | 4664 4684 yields 1.62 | 28.8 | 30.1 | 29.6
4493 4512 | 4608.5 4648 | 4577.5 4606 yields 1.09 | 29.2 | 29.7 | 29.5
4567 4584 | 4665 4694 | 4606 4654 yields -2.24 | 28.9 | 27.7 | 28.2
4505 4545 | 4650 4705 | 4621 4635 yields -1.06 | 28.1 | 28.2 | 28.2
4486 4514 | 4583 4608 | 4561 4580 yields -0.41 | 29.1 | 28.6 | 28.8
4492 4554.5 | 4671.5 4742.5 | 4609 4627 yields -1.31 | 28.2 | 28.8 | 28.5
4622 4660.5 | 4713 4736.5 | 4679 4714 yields 1.43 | 29.1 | 29.7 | 29.5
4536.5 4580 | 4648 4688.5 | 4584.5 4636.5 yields -2.05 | 29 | 28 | 28.5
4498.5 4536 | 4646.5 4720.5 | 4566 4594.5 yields -0.35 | 28.4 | 28.4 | 28.4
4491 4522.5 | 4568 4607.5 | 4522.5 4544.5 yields 1.23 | 29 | 28.7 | 28.9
